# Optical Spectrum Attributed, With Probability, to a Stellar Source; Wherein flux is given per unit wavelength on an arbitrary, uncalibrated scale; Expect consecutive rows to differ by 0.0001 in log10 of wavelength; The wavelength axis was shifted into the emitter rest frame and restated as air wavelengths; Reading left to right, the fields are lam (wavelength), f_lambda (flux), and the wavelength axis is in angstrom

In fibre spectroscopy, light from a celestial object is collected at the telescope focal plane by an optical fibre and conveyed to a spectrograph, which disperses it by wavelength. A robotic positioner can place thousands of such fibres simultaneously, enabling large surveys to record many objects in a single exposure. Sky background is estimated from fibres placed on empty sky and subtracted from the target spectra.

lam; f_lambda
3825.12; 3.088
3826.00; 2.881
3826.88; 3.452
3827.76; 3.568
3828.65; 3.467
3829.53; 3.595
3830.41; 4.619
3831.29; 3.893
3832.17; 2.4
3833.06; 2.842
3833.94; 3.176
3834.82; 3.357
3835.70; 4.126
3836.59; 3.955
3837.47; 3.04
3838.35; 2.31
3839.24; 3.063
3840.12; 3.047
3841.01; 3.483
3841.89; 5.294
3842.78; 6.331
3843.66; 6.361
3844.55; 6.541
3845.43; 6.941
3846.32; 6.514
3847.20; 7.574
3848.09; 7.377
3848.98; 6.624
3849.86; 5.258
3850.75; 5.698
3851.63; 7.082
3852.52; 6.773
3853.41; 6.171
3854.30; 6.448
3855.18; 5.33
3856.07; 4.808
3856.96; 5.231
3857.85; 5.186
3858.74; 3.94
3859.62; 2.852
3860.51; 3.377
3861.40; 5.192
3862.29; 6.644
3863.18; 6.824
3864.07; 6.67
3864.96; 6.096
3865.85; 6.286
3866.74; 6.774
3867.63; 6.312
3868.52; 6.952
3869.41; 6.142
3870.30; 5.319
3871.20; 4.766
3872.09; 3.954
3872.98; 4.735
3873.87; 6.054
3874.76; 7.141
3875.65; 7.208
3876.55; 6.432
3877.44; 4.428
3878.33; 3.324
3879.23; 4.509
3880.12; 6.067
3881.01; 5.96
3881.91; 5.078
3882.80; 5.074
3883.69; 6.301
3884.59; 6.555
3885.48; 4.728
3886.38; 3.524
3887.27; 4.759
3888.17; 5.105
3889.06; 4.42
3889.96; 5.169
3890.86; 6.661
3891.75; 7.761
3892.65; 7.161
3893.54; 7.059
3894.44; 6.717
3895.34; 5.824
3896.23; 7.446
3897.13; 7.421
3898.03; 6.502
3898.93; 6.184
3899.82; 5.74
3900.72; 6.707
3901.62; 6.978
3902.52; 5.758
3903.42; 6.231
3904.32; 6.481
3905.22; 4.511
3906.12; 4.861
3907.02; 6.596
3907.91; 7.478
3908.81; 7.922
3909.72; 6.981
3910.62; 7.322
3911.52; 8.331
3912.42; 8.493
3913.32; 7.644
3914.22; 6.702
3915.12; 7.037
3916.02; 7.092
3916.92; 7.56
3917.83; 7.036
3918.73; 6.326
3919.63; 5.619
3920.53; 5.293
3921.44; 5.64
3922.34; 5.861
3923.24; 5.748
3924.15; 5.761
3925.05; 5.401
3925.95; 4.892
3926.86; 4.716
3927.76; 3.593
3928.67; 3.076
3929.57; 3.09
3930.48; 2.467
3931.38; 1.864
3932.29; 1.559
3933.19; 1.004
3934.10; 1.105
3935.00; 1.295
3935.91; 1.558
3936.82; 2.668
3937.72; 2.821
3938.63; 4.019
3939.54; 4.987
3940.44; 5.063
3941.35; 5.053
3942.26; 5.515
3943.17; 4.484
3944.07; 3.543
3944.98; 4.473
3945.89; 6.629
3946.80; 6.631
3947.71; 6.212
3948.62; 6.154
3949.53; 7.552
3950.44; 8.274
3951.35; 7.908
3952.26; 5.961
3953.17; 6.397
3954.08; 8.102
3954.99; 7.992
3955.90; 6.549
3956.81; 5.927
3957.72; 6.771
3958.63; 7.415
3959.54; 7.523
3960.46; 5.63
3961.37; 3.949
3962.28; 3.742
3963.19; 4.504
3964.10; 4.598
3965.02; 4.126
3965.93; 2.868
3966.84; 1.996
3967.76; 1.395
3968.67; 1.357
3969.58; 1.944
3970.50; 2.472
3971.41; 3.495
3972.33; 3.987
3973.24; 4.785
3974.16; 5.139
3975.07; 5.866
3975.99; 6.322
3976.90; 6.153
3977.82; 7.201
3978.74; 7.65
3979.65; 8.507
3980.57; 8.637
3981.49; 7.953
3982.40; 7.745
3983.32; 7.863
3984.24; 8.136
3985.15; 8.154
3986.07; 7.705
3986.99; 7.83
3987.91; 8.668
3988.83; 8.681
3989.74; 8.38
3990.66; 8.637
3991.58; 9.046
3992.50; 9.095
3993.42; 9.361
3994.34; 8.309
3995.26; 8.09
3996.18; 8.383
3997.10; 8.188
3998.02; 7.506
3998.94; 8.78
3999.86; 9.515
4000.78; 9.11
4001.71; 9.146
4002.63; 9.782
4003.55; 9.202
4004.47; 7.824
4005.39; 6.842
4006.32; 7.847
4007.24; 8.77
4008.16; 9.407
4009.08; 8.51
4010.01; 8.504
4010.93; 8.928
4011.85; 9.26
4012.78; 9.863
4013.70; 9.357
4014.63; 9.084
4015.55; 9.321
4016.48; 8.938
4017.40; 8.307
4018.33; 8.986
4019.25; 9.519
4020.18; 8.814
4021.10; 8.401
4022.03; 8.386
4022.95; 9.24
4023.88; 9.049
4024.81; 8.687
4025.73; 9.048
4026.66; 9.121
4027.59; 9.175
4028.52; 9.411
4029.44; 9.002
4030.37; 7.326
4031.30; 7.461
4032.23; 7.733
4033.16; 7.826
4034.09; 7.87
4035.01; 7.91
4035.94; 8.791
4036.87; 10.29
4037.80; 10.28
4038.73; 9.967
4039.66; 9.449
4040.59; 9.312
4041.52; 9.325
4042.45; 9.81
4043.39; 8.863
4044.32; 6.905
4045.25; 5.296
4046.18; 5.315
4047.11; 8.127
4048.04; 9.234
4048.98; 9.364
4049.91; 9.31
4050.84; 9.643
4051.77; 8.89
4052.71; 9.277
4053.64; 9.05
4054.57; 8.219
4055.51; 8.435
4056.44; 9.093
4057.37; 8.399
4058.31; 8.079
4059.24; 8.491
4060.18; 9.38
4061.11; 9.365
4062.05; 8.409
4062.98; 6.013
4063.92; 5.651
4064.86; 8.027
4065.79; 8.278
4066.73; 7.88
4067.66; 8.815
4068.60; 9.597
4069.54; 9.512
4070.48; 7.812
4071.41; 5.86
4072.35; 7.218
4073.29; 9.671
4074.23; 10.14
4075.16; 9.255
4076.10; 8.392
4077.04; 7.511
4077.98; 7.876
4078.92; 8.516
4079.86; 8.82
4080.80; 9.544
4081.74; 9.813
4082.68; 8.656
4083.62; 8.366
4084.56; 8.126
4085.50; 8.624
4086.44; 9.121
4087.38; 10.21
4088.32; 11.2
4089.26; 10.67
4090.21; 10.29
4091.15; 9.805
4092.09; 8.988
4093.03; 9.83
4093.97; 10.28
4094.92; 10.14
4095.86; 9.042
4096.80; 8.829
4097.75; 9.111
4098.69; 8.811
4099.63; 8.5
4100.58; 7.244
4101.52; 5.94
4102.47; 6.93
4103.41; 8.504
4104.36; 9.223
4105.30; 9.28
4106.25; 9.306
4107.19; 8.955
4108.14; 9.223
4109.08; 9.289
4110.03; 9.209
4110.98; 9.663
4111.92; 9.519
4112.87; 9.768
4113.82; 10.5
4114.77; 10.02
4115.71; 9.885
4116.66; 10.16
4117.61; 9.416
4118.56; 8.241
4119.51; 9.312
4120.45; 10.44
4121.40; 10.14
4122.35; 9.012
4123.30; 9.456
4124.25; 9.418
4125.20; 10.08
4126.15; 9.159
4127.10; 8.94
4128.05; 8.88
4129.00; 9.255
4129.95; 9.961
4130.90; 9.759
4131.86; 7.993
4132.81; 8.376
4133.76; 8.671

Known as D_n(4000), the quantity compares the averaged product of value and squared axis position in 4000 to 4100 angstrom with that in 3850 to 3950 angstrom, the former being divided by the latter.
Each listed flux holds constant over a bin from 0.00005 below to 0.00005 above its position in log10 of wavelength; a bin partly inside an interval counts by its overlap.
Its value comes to 1.7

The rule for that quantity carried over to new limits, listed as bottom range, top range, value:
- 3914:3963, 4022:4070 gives 1.75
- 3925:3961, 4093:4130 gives 2.04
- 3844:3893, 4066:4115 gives 1.75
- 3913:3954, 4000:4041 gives 1.86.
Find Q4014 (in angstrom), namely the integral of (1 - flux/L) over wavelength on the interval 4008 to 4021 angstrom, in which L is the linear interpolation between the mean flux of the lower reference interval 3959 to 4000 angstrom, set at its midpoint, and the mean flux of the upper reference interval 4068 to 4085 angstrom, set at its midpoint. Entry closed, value -3.3 angstrom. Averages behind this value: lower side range 6.43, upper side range 8.59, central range 9.03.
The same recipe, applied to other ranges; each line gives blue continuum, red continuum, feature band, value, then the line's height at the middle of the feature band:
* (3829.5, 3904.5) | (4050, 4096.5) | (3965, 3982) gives 5.59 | 7.21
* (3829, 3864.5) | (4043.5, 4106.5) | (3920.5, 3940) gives 8.57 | 6.32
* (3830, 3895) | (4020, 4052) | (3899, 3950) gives 9.45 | 6.53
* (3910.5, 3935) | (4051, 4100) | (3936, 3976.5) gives 5.81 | 5.91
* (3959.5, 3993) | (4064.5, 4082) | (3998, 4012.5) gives -4.27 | 6.75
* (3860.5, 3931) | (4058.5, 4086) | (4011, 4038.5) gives -4.00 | 7.73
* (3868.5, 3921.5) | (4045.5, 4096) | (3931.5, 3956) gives 7.19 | 6.87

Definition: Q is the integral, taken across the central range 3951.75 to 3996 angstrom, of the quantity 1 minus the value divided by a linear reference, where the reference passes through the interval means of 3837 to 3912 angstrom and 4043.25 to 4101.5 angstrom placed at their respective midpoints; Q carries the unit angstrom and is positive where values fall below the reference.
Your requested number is 5.7 angstrom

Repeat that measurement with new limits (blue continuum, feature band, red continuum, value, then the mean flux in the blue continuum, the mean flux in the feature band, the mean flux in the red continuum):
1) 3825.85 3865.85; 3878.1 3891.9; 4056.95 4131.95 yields 0.6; 4.91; 5.29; 8.97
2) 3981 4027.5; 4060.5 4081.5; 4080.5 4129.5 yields 1.8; 8.67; 8.3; 9.28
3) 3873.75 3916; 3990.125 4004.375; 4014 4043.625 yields -0.9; 6.23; 8.78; 8.9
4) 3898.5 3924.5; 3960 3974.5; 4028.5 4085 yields 7.6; 6.55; 3.49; 8.49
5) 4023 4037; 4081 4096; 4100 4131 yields -1.0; 8.56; 9.59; 9.21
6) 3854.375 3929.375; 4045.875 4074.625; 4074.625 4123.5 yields 0.5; 5.89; 8.42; 9.17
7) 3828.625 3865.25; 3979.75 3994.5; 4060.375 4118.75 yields -2.3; 5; 8.39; 8.89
